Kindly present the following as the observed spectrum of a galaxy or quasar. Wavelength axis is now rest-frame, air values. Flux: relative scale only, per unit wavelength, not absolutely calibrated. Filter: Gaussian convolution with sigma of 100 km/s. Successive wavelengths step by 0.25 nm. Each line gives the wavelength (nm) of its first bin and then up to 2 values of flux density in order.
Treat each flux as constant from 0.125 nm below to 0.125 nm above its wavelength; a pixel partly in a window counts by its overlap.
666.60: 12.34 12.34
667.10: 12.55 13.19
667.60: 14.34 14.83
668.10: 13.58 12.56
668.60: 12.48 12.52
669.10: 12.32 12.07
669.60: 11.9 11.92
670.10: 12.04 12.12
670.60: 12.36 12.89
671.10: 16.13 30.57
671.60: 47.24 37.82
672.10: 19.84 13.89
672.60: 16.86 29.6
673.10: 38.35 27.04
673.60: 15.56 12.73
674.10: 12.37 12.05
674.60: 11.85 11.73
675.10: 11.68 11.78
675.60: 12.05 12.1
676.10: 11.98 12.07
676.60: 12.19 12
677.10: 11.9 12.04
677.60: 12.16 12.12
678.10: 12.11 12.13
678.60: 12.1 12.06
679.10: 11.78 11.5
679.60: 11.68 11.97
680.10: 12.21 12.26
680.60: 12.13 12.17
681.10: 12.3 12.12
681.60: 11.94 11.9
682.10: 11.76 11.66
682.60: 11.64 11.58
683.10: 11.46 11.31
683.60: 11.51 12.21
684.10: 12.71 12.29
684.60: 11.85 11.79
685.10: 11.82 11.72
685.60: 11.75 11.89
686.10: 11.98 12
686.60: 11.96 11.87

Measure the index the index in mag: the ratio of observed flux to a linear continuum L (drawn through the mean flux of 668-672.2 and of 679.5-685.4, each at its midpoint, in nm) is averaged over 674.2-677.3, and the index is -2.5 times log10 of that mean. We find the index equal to 0.25 mag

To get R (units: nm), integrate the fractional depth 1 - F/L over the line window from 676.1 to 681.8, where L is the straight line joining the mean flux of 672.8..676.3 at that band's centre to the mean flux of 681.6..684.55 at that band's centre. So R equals 0.75 nm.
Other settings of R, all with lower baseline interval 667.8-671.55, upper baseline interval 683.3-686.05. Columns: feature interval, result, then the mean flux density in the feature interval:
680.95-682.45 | 0.061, 12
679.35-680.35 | 0.067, 11.9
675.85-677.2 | 0.138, 12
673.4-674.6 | -0.002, 13.9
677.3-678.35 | 0.084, 12.1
